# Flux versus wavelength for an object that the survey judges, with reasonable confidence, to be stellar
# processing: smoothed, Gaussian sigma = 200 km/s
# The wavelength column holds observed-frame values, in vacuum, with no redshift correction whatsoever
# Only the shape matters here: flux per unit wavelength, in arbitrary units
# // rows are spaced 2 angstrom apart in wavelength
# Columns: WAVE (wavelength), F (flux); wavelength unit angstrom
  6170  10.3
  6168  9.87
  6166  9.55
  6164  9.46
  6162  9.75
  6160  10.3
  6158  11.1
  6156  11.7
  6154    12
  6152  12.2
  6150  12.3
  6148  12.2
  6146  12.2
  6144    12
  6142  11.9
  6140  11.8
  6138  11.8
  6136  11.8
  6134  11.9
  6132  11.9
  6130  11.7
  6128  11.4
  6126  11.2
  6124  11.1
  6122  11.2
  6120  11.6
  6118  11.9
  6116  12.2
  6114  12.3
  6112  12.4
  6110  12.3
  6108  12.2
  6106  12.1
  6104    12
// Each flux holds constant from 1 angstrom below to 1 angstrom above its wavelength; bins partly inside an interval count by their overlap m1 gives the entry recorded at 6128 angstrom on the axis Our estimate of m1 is 11.4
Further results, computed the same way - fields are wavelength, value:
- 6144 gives 12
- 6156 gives 11.7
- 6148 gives 12.2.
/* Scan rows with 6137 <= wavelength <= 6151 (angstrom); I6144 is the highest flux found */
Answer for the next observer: 12.3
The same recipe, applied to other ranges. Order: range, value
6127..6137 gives 11.9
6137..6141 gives 11.8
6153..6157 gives 12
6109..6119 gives 12.4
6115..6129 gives 12.2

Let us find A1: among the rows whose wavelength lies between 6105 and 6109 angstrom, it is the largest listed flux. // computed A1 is 12.2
